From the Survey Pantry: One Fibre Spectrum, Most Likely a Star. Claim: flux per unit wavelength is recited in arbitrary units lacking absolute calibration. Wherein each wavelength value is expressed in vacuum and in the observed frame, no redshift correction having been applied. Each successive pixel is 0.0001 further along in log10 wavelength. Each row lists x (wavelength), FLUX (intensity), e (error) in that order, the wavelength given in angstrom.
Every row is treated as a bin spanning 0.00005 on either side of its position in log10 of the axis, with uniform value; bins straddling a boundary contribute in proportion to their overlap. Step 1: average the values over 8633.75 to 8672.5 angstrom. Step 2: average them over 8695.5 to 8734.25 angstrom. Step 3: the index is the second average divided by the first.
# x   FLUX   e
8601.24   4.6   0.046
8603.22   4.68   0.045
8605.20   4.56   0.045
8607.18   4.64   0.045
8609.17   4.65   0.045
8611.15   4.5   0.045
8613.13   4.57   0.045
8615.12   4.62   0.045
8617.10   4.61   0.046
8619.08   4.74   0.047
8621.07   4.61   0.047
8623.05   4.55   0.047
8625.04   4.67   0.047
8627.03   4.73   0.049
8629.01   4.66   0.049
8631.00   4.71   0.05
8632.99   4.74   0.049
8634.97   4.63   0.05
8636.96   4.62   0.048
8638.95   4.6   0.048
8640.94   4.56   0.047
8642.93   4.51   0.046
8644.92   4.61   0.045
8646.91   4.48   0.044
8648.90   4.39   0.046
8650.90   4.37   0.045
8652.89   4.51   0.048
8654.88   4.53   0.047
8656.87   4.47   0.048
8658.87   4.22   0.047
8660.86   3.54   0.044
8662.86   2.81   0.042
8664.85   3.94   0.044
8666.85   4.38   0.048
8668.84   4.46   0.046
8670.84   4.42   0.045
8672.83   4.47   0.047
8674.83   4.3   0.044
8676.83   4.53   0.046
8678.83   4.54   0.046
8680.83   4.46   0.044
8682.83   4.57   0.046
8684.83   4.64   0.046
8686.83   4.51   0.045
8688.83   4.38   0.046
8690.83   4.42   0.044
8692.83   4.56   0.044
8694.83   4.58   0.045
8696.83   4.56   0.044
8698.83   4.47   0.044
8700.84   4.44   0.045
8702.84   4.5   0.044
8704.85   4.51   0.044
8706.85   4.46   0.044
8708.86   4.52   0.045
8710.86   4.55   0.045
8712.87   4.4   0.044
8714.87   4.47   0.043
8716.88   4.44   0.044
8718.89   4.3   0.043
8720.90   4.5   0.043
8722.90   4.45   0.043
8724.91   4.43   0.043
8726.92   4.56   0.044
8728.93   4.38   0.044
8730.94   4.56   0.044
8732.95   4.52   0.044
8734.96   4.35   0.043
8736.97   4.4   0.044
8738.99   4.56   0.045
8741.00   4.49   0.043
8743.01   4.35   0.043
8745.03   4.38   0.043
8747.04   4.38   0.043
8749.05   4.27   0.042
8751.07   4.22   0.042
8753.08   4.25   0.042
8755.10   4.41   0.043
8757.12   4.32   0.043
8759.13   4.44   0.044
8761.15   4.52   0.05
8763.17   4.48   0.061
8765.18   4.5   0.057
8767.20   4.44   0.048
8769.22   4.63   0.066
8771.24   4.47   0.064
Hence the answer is 1.03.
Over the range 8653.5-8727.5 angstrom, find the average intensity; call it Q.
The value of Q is 4.39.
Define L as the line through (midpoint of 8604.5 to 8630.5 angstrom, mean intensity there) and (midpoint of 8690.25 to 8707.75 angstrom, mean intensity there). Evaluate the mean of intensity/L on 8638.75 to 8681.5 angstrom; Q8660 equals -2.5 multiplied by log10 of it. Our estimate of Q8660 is 0.06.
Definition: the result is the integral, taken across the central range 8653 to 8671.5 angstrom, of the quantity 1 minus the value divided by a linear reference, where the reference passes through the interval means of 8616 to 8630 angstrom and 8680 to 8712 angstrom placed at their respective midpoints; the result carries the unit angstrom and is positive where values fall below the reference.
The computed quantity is 1.9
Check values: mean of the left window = 4.65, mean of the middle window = 4.1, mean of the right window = 4.51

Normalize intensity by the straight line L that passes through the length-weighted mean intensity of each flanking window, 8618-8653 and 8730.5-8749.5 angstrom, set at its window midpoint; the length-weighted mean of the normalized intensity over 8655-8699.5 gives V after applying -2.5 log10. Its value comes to 0.048 mag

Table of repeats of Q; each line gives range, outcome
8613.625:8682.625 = 4.44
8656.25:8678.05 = 4.14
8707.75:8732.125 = 4.46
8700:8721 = 4.46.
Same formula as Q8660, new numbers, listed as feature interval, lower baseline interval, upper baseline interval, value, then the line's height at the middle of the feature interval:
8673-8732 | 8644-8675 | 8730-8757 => -0.041 mag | 4.32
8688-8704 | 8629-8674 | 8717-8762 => -0.025 mag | 4.39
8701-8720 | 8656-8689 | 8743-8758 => -0.041 mag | 4.29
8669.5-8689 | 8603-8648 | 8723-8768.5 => 0.011 mag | 4.53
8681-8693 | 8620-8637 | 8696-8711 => 0.006 mag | 4.53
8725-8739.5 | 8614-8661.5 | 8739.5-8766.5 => -0.013 mag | 4.42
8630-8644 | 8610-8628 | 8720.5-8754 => -0.008 mag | 4.59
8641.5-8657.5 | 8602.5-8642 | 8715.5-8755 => 0.022 mag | 4.58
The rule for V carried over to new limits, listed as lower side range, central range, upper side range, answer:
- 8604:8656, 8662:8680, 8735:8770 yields 0.08 mag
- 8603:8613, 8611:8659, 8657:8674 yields -0.06 mag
